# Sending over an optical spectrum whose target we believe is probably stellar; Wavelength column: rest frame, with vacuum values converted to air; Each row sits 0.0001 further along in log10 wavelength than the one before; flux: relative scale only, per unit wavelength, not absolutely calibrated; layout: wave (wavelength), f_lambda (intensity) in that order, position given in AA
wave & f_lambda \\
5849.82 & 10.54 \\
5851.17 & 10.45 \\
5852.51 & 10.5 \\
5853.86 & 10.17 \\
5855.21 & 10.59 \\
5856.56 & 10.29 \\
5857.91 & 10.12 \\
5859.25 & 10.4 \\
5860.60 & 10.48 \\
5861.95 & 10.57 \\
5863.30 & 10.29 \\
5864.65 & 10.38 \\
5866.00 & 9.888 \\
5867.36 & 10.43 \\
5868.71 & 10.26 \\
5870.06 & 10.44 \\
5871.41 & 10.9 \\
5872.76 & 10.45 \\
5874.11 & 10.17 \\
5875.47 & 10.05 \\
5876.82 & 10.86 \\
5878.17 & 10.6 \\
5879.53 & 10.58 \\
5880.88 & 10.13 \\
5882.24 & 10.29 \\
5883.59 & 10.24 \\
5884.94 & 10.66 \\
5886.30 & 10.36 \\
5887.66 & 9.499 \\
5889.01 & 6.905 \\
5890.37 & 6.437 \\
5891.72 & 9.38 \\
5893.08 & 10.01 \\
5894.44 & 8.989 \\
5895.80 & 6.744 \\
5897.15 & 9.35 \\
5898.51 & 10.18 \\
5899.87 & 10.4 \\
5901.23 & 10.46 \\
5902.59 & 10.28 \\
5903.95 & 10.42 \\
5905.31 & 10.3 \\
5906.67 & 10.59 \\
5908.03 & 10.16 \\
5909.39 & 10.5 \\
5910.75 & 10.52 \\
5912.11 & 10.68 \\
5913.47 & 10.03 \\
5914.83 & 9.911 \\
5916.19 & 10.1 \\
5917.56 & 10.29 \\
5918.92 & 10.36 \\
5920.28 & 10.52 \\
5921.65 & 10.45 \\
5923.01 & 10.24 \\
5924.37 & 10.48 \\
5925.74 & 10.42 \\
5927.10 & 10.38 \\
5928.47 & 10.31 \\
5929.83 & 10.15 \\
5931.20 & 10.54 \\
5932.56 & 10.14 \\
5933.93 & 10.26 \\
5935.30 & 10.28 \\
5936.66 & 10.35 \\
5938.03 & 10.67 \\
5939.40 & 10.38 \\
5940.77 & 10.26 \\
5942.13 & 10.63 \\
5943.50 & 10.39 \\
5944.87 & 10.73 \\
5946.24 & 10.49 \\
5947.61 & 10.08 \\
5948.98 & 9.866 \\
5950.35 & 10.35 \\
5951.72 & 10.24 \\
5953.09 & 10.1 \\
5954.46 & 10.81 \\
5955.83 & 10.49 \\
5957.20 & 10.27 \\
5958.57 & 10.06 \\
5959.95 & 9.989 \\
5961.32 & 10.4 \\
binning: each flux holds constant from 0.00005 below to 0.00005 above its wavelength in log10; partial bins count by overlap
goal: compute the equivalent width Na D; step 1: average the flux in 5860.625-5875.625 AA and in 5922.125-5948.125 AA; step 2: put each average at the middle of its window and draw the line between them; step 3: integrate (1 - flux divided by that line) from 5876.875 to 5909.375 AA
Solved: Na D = 2.0 AA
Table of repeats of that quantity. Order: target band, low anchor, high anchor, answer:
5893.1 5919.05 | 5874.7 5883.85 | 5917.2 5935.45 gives 0.90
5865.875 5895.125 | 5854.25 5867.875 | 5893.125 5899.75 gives -0.73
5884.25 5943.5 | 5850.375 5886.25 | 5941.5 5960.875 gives 1.98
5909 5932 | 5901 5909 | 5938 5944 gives 0.13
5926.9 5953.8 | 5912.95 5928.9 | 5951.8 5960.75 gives -0.11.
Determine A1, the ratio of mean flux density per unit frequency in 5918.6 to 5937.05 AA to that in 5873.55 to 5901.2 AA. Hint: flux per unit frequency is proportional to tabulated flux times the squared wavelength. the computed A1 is 1.09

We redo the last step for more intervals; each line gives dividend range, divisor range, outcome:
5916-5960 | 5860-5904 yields 1.06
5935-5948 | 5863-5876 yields 1.04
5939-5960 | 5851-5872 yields 1.02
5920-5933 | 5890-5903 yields 1.13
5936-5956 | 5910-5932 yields 1.01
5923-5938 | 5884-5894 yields 1.16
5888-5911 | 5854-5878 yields 0.92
